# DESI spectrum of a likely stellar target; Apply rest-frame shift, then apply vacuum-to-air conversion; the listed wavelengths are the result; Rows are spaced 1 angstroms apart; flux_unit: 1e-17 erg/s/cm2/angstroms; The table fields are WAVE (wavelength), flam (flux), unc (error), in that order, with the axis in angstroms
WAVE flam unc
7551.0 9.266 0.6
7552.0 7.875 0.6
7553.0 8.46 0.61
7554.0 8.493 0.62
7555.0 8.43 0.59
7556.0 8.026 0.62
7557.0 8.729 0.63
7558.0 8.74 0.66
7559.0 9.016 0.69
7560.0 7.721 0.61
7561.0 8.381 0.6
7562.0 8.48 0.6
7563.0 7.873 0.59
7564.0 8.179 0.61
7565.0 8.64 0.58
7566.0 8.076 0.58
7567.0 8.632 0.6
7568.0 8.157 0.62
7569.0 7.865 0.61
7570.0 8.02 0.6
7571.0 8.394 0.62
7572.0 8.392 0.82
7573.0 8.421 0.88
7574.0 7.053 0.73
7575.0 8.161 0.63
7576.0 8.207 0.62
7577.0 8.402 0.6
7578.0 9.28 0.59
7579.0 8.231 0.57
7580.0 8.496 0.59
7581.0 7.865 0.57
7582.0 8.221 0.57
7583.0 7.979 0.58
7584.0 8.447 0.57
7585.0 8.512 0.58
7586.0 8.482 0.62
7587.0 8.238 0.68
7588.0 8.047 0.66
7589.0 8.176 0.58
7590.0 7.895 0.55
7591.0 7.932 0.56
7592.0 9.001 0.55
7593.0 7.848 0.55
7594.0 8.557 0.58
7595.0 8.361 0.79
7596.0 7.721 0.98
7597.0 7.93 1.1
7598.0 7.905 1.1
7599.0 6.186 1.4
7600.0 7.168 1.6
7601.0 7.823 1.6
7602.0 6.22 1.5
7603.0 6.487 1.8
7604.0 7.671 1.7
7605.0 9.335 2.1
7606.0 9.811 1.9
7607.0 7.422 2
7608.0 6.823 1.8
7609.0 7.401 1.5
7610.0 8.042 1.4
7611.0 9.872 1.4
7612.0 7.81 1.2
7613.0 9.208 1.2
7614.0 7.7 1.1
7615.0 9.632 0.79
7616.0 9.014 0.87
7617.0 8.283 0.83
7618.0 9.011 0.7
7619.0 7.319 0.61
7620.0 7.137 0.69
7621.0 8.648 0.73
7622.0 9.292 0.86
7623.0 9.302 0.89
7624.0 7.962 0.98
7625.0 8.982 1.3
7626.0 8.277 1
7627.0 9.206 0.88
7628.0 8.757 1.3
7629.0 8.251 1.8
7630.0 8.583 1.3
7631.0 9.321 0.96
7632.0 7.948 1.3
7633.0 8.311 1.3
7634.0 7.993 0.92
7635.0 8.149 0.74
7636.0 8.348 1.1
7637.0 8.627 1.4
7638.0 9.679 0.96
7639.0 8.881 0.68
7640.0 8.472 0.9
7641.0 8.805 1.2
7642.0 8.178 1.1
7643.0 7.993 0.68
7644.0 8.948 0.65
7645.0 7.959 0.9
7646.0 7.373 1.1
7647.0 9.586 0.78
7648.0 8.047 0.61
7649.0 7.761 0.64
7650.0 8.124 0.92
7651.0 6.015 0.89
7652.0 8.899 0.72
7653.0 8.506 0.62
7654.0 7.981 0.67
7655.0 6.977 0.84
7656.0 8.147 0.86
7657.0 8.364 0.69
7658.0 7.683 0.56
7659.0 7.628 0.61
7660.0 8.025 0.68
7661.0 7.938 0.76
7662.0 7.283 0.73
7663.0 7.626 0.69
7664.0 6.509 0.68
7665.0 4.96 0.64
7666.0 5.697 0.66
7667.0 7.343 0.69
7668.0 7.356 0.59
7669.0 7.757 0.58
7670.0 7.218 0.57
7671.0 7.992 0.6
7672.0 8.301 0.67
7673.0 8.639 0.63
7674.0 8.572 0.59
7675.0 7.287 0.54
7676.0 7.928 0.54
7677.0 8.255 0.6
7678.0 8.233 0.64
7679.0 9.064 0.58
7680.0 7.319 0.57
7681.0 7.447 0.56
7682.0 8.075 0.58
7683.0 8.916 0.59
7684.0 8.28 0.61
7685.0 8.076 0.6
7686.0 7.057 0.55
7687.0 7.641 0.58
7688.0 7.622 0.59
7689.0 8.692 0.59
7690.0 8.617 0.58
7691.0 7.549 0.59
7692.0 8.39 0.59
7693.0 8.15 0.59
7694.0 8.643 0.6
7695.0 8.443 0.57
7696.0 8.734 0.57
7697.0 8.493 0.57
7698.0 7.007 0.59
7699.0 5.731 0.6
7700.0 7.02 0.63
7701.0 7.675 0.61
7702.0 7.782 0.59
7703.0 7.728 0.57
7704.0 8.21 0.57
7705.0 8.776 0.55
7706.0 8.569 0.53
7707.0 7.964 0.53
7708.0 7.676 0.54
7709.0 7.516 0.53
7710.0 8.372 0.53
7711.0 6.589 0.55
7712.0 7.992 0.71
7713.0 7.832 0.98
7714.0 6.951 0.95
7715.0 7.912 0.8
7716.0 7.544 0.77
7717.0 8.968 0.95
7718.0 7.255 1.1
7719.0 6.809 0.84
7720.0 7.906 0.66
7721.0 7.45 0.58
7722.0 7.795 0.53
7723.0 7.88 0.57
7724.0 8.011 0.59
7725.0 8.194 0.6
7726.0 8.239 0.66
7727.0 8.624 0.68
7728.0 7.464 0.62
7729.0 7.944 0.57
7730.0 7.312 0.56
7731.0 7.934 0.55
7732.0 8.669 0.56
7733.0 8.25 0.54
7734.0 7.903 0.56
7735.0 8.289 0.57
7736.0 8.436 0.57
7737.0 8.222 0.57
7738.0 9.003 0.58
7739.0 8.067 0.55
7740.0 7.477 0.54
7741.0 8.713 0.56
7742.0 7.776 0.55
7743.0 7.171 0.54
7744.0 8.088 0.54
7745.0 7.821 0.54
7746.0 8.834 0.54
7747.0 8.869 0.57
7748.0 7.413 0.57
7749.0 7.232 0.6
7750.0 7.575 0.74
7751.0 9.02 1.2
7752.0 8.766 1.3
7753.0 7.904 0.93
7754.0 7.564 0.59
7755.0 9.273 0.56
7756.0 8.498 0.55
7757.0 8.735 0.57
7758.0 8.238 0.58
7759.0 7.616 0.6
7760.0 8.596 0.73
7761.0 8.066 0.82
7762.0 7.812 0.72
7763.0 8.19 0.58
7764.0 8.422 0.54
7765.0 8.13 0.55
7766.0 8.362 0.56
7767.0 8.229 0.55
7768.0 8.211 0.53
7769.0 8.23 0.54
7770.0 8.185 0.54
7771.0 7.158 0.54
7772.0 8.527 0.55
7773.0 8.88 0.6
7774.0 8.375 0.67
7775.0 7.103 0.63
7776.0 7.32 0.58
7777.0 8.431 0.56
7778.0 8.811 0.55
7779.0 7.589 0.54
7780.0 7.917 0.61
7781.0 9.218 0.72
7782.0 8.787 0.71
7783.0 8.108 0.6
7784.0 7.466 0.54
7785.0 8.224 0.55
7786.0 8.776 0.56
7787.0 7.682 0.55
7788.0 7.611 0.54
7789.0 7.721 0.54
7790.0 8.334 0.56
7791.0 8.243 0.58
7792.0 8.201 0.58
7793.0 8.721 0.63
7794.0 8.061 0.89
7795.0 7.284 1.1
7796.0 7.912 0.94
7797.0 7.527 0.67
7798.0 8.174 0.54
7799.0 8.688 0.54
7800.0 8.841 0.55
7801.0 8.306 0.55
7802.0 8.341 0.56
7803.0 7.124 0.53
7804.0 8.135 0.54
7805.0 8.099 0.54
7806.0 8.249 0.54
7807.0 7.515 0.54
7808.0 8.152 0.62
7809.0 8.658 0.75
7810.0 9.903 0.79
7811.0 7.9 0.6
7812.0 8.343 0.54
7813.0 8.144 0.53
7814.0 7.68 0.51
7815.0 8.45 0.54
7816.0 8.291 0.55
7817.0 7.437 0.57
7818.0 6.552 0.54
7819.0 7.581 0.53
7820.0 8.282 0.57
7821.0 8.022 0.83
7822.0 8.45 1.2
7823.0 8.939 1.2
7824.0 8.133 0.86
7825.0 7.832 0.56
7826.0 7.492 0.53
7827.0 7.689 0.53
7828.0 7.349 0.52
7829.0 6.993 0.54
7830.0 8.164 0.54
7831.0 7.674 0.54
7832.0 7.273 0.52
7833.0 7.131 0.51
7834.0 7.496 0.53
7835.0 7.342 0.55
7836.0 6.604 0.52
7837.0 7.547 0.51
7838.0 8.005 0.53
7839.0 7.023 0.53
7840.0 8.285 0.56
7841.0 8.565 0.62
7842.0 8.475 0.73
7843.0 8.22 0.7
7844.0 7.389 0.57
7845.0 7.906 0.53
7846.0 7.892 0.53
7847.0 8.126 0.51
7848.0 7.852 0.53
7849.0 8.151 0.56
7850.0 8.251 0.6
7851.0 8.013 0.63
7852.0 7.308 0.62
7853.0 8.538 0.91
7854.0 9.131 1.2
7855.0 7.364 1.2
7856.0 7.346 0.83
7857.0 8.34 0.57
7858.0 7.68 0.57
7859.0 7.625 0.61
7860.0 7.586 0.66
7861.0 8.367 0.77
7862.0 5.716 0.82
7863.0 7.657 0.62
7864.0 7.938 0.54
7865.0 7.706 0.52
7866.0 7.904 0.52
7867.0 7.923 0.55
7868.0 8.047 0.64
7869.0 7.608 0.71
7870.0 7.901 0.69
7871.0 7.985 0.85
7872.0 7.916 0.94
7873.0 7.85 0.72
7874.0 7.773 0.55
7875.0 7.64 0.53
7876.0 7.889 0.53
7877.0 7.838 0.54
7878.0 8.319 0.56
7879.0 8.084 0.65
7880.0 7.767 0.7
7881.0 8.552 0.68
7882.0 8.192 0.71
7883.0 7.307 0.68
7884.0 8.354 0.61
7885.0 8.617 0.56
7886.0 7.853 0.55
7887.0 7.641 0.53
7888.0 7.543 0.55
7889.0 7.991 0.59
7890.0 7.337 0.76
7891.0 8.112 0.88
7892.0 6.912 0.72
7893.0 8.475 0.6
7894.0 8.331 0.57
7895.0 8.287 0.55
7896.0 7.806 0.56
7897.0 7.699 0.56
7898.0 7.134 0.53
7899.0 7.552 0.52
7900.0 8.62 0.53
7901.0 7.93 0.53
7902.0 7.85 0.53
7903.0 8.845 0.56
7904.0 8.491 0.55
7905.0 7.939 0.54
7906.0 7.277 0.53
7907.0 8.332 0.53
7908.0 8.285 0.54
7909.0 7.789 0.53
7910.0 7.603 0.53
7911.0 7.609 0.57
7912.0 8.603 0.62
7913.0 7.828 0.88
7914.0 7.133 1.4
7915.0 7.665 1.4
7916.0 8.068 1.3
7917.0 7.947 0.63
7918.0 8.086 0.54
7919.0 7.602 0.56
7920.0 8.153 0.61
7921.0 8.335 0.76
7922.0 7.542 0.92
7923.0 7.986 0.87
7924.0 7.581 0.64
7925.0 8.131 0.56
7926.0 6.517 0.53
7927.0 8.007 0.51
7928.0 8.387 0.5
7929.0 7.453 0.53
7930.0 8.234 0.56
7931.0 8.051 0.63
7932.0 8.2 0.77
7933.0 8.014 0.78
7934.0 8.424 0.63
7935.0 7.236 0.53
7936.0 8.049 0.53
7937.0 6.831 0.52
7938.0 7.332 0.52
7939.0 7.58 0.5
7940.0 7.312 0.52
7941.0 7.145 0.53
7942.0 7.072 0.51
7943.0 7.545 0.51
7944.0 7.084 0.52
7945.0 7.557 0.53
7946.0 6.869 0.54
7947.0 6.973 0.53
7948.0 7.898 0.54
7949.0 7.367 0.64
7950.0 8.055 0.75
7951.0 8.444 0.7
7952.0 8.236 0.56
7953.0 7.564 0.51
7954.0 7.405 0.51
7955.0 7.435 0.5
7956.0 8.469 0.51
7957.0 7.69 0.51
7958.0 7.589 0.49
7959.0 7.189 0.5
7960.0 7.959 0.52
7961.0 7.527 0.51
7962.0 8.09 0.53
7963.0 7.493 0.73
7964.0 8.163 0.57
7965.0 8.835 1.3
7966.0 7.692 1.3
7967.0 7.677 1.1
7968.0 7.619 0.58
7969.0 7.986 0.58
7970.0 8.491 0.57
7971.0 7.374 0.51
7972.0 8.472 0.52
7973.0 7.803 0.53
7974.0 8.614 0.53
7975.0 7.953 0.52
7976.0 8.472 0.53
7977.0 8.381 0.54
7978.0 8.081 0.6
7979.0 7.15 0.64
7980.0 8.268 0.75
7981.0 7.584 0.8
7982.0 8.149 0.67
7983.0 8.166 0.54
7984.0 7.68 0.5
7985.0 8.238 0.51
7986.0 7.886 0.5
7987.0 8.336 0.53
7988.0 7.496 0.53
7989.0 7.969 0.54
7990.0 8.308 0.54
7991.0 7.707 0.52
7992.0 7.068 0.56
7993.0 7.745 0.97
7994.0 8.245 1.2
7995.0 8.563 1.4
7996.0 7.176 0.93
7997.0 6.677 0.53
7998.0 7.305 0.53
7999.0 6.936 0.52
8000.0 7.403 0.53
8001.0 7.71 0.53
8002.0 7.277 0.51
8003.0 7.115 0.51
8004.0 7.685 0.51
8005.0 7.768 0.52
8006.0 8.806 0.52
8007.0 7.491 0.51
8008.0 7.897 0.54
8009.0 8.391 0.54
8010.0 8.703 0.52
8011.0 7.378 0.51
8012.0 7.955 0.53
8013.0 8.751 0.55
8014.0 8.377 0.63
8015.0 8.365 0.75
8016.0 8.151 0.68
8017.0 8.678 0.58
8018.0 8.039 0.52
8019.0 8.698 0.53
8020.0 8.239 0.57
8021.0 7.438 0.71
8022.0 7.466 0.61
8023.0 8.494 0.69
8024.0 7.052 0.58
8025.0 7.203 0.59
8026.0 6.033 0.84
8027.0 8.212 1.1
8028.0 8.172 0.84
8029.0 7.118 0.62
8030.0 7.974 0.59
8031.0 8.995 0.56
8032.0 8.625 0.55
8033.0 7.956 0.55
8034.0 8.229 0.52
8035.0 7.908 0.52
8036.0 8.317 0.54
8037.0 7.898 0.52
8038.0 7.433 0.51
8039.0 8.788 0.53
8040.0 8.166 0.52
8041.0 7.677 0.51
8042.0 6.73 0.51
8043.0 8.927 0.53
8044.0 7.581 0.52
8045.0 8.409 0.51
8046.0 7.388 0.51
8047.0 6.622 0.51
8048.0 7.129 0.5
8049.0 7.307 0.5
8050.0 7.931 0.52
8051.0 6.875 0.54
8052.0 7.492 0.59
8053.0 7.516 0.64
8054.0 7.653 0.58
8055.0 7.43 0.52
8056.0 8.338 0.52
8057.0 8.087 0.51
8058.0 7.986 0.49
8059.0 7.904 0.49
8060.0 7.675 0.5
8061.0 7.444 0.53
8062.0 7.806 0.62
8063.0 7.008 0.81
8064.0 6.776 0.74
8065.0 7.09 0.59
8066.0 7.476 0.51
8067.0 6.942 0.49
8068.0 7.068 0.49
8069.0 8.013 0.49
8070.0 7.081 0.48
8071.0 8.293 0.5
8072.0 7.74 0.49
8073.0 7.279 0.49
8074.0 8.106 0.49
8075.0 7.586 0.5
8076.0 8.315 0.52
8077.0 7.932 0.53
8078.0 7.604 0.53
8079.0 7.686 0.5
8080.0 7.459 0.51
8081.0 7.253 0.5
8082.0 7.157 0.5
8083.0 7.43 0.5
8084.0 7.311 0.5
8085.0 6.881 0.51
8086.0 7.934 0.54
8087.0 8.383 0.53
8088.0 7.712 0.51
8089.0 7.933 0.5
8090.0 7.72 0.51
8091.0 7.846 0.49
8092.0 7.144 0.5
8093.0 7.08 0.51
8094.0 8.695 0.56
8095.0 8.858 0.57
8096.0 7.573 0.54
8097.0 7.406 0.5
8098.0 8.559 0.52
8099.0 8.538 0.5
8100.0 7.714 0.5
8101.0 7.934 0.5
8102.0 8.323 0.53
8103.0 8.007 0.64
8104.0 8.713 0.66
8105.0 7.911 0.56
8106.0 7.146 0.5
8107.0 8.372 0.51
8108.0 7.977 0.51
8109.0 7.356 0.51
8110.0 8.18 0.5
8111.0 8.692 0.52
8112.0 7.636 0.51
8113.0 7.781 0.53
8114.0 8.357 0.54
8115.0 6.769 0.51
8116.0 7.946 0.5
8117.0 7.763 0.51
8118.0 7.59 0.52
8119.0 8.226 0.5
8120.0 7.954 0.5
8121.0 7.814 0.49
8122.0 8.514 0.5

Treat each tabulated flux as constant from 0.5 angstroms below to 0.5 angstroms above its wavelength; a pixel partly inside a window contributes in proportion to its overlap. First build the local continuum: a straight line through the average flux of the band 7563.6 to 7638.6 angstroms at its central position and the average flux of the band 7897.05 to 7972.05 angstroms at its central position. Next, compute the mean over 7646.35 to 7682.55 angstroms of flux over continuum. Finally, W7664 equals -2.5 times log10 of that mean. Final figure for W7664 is 0.06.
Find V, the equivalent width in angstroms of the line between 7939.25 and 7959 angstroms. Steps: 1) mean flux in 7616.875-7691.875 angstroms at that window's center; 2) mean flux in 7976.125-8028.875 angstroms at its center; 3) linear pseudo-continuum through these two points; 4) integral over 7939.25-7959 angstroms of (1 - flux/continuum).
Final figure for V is 0.82 angstroms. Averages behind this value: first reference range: 8.07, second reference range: 7.85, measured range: 7.55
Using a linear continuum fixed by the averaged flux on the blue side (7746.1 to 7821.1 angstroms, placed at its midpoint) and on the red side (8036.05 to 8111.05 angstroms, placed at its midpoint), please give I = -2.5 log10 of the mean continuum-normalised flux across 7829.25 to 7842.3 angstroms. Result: 0.059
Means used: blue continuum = 8.14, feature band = 7.64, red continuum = 7.72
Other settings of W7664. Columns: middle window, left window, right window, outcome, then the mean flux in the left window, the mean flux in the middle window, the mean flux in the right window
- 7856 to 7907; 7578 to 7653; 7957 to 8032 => 0.016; 8.25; 7.87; 7.88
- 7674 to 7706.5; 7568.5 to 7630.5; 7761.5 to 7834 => 0.019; 8.2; 7.99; 8.05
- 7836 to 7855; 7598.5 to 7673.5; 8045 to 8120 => -0.013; 8.05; 7.98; 7.71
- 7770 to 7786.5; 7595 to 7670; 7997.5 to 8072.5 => -0.031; 8.04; 8.17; 7.76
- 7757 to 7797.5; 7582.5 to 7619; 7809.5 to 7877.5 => -0.027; 8.1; 8.11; 7.84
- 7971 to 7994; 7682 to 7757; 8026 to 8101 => -0.025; 7.99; 7.97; 7.72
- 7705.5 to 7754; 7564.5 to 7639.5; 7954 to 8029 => 0.023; 8.26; 7.96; 7.87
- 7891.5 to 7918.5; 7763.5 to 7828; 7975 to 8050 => 0.007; 8.11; 7.93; 7.86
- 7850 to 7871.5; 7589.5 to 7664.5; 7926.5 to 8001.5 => 0.012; 8.16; 7.81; 7.78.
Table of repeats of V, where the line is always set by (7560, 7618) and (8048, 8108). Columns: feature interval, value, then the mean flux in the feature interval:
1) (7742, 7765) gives -0.5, 8.16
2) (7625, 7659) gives -0.9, 8.31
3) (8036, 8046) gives -0.3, 7.95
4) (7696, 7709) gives 0.5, 7.75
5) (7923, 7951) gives 0.8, 7.61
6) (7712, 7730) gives 0.5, 7.8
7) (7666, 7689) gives 0.5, 7.89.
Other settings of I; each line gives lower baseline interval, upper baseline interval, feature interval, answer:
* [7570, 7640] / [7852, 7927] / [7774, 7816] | -0.02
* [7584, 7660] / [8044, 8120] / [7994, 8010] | 0.02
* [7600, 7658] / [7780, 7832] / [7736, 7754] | 0.00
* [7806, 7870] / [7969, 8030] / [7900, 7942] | 0.00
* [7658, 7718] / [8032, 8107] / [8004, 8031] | -0.03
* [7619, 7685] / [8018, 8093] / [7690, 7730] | 0.02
